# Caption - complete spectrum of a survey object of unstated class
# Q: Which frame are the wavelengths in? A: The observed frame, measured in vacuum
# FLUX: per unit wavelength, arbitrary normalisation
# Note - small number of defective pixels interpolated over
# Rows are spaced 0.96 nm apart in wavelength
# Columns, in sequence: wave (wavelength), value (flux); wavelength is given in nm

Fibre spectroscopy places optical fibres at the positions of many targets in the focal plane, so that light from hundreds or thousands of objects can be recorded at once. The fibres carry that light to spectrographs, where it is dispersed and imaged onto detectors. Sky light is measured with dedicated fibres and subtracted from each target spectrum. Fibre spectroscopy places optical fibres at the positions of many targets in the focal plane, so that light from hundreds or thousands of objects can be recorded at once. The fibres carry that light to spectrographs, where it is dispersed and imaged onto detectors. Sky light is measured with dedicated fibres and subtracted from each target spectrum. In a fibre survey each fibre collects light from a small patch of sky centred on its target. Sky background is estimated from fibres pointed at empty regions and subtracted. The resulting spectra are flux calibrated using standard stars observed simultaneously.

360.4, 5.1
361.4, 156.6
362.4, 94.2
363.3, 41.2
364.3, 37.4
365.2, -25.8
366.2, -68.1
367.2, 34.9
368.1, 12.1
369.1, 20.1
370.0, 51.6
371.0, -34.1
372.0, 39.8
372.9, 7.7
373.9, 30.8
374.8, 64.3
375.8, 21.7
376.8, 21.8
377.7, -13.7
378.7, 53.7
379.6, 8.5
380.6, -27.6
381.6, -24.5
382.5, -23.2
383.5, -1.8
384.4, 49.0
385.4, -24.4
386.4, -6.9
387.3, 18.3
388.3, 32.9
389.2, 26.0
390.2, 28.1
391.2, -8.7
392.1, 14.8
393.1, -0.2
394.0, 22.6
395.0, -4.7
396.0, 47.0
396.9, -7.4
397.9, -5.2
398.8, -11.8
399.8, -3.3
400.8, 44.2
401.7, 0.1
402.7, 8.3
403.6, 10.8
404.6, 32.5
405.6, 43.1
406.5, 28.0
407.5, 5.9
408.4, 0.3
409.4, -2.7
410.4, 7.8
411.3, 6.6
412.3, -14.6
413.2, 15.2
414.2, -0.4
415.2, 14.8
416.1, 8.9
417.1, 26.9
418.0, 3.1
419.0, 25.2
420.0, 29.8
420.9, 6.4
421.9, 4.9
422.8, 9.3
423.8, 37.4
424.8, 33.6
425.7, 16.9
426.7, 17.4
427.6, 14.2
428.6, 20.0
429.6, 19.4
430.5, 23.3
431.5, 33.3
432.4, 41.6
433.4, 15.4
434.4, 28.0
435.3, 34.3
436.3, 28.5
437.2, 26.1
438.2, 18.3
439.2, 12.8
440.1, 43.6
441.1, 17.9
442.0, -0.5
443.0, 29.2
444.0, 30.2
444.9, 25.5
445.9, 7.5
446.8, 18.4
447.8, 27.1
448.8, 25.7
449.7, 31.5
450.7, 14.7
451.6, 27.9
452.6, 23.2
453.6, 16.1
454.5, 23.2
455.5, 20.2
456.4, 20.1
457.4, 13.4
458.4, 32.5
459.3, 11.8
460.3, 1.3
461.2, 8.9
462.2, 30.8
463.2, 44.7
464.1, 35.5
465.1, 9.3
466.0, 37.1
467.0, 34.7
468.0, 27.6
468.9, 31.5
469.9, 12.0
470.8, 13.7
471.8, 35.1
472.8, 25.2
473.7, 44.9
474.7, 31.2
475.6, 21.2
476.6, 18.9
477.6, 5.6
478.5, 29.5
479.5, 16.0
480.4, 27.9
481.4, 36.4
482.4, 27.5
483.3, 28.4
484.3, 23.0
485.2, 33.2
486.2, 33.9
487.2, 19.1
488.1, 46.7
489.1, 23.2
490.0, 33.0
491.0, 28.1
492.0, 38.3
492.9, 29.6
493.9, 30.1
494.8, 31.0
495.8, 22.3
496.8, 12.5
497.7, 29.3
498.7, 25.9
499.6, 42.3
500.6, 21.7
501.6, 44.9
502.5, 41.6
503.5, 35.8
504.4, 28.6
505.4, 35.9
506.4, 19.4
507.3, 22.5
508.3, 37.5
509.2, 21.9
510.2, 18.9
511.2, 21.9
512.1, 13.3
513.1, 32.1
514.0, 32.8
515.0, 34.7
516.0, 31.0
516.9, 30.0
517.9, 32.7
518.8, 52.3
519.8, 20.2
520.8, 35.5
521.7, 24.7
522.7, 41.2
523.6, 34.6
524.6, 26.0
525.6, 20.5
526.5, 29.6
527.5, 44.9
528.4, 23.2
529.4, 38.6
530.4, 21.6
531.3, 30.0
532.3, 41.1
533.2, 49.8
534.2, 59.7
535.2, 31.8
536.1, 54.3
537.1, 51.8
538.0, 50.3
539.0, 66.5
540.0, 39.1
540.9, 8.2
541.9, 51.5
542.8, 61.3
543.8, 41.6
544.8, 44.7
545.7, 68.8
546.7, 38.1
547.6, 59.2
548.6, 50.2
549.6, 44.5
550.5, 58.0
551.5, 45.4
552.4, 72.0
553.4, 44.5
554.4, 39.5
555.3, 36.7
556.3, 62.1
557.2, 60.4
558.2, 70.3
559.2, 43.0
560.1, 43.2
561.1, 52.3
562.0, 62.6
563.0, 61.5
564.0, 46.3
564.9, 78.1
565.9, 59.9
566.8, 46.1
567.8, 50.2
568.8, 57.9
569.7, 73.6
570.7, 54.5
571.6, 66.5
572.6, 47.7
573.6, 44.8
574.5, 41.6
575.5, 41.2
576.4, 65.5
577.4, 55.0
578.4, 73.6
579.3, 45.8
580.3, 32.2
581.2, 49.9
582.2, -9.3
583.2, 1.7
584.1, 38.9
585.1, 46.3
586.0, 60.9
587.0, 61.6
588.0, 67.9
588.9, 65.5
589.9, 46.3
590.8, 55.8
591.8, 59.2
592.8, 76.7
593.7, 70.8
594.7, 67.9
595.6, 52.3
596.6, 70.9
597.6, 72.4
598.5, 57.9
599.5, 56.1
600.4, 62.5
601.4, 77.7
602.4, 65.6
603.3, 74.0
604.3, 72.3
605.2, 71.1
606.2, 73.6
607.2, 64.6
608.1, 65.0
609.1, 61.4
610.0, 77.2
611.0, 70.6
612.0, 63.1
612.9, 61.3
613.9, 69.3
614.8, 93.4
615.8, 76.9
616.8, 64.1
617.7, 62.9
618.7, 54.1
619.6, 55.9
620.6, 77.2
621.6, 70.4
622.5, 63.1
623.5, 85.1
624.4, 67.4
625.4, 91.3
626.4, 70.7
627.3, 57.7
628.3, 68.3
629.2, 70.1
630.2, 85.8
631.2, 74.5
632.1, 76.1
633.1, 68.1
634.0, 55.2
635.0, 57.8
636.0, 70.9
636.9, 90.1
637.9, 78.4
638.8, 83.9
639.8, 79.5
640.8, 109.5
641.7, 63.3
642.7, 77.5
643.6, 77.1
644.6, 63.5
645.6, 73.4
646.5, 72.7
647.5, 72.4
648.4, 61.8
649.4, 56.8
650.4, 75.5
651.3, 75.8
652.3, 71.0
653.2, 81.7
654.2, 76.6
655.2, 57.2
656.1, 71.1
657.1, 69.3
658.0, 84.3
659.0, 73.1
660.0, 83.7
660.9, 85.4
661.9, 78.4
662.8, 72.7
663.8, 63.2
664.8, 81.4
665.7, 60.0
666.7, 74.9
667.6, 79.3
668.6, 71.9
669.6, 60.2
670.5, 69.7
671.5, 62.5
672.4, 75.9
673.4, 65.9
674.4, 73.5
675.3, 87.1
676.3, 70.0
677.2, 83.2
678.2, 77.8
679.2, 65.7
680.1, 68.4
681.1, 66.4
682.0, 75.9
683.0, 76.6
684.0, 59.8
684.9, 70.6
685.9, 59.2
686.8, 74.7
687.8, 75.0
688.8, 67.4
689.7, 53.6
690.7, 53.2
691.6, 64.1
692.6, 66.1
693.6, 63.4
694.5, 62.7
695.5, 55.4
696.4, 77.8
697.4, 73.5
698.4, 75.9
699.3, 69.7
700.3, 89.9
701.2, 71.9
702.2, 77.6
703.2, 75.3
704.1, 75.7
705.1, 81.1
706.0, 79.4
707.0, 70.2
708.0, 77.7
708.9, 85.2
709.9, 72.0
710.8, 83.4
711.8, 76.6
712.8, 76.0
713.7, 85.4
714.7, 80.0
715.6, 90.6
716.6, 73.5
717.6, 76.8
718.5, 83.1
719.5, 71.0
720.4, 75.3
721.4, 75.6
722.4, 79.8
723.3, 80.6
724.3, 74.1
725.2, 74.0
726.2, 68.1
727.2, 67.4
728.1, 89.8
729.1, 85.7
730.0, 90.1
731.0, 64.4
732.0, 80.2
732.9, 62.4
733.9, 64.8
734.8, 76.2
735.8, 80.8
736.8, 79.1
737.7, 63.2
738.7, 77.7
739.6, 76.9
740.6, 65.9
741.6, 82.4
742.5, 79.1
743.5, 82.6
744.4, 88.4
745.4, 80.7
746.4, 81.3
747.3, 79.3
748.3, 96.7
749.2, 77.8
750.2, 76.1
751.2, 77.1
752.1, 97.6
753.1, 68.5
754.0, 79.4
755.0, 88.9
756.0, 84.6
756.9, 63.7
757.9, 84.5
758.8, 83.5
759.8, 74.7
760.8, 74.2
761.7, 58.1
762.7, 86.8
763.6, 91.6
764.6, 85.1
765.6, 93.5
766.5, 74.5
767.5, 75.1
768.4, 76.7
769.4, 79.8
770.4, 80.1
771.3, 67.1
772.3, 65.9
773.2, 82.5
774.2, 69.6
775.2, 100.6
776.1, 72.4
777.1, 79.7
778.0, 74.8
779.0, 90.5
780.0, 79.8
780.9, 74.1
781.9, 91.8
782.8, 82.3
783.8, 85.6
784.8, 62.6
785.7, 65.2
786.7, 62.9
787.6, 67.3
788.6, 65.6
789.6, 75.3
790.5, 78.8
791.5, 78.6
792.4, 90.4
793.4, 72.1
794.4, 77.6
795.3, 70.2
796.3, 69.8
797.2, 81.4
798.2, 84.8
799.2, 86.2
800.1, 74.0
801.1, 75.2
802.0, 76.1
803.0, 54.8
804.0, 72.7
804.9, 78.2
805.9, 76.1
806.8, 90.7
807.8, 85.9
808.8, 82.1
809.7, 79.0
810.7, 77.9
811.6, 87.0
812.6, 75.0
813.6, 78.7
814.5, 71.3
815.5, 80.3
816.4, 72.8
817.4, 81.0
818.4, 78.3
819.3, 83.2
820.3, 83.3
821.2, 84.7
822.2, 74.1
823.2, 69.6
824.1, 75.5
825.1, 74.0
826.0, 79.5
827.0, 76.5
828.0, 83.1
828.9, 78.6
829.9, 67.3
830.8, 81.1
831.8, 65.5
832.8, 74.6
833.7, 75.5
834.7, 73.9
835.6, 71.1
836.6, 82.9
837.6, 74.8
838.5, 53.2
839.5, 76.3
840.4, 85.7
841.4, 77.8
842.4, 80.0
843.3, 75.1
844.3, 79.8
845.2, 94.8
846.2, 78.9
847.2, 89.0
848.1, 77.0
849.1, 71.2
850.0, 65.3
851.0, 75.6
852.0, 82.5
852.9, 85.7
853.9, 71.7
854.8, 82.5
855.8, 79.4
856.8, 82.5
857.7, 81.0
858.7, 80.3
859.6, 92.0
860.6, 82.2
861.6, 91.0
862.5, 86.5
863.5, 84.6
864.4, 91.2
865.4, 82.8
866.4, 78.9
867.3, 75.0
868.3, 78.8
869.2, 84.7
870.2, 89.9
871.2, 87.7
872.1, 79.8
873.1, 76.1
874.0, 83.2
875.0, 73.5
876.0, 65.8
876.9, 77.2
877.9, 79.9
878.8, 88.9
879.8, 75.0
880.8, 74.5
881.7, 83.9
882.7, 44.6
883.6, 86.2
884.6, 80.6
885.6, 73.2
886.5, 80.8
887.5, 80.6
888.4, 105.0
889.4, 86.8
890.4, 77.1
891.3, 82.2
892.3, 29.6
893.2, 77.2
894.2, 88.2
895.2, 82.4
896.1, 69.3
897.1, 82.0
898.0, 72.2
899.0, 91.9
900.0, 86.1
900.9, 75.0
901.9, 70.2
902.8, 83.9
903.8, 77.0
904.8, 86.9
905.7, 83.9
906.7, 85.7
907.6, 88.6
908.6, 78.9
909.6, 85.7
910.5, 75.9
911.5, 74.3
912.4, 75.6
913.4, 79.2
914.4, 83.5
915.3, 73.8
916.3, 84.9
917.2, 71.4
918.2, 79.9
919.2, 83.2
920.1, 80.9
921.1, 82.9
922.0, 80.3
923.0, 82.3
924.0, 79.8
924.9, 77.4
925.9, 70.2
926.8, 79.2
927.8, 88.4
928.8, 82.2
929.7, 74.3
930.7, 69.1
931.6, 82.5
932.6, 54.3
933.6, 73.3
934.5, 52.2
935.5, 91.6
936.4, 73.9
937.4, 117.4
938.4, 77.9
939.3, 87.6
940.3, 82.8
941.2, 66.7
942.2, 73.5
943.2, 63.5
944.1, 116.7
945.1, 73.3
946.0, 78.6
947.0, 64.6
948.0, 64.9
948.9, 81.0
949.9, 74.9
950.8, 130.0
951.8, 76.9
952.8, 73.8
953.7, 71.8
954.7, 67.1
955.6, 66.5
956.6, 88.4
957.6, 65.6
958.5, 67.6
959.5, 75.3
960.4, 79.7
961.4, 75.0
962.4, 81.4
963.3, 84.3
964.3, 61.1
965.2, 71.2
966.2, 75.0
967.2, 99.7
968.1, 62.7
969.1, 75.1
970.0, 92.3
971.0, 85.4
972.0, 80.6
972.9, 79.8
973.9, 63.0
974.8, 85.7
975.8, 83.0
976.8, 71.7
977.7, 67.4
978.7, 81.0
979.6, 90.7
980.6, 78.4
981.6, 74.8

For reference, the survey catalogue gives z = 0.335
